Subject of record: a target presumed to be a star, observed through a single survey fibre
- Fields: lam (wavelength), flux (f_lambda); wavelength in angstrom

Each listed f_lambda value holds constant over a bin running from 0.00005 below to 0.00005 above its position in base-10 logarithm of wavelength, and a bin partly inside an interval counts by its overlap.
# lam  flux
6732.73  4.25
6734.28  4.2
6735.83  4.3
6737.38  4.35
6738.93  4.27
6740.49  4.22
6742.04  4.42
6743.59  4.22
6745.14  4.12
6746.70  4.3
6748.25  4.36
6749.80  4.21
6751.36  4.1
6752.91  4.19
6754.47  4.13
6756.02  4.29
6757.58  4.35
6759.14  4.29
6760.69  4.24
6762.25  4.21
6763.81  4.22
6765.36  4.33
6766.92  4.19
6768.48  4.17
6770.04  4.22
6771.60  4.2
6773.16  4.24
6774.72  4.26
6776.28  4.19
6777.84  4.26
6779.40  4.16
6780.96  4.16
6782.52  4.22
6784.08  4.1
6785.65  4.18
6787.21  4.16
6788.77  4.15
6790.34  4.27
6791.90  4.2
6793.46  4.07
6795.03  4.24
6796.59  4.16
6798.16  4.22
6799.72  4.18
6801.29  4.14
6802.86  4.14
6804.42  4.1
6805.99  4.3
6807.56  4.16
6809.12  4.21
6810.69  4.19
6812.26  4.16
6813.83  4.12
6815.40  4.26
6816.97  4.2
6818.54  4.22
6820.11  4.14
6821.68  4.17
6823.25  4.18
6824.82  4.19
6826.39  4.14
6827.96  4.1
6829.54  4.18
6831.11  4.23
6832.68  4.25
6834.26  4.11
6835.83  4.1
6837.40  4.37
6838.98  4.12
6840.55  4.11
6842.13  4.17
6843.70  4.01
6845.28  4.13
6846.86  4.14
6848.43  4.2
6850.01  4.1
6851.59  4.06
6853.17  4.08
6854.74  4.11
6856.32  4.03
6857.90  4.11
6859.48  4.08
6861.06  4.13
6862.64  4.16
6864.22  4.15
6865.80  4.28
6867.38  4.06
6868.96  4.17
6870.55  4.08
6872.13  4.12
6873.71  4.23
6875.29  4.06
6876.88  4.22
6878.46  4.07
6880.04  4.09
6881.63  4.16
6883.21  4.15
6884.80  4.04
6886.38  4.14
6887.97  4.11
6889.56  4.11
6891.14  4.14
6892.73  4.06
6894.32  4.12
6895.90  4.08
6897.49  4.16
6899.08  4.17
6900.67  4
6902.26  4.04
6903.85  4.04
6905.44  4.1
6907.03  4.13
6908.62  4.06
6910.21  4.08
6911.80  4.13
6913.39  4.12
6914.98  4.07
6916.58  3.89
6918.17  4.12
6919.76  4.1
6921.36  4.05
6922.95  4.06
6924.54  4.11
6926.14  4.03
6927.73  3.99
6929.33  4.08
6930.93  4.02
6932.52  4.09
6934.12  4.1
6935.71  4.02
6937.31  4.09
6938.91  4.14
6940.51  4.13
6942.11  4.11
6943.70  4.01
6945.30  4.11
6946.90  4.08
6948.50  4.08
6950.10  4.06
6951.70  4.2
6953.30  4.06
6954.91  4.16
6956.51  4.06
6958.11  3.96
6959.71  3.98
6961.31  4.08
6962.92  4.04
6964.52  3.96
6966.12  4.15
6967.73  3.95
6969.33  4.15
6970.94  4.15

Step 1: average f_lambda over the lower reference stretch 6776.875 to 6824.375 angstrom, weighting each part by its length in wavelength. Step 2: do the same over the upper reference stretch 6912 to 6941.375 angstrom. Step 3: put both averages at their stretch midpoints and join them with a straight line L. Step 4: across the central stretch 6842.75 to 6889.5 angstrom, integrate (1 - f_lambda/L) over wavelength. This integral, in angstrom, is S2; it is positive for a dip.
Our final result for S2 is 0.0 angstrom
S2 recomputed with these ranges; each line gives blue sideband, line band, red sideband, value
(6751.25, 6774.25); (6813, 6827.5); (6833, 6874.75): 0.0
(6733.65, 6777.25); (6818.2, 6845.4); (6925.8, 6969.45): 0.1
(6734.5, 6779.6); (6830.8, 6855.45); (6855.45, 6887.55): 0.1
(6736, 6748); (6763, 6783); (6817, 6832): 0.1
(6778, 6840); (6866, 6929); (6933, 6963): 0.3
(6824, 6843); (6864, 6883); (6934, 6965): 0.0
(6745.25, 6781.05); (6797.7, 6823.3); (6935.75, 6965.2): 0.0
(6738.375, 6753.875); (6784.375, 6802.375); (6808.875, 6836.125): 0.1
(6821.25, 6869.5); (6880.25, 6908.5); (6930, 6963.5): 0.1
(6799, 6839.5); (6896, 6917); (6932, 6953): 0.2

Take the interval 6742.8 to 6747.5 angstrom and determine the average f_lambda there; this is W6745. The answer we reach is 4.22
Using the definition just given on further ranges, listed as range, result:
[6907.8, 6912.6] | 4.09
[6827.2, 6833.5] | 4.18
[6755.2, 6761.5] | 4.29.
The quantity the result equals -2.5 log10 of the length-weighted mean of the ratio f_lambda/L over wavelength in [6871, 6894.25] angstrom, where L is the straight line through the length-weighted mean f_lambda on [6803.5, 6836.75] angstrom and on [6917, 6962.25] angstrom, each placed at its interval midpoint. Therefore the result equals 0.00 mag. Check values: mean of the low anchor 4.18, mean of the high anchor 4.07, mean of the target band 4.12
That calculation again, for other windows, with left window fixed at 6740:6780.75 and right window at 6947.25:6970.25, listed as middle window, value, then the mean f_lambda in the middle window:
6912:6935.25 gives 0.009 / 4.06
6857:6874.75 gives 0.001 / 4.14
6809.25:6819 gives 0.000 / 4.19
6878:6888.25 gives 0.005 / 4.11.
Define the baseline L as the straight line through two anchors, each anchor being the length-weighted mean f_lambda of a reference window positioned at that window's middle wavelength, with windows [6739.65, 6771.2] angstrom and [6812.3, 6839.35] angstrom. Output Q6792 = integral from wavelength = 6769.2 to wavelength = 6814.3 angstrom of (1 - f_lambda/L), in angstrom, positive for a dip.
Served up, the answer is 0.3 angstrom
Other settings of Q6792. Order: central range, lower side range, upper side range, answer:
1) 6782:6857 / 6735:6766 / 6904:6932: 0.30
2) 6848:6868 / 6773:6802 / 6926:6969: 0.07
